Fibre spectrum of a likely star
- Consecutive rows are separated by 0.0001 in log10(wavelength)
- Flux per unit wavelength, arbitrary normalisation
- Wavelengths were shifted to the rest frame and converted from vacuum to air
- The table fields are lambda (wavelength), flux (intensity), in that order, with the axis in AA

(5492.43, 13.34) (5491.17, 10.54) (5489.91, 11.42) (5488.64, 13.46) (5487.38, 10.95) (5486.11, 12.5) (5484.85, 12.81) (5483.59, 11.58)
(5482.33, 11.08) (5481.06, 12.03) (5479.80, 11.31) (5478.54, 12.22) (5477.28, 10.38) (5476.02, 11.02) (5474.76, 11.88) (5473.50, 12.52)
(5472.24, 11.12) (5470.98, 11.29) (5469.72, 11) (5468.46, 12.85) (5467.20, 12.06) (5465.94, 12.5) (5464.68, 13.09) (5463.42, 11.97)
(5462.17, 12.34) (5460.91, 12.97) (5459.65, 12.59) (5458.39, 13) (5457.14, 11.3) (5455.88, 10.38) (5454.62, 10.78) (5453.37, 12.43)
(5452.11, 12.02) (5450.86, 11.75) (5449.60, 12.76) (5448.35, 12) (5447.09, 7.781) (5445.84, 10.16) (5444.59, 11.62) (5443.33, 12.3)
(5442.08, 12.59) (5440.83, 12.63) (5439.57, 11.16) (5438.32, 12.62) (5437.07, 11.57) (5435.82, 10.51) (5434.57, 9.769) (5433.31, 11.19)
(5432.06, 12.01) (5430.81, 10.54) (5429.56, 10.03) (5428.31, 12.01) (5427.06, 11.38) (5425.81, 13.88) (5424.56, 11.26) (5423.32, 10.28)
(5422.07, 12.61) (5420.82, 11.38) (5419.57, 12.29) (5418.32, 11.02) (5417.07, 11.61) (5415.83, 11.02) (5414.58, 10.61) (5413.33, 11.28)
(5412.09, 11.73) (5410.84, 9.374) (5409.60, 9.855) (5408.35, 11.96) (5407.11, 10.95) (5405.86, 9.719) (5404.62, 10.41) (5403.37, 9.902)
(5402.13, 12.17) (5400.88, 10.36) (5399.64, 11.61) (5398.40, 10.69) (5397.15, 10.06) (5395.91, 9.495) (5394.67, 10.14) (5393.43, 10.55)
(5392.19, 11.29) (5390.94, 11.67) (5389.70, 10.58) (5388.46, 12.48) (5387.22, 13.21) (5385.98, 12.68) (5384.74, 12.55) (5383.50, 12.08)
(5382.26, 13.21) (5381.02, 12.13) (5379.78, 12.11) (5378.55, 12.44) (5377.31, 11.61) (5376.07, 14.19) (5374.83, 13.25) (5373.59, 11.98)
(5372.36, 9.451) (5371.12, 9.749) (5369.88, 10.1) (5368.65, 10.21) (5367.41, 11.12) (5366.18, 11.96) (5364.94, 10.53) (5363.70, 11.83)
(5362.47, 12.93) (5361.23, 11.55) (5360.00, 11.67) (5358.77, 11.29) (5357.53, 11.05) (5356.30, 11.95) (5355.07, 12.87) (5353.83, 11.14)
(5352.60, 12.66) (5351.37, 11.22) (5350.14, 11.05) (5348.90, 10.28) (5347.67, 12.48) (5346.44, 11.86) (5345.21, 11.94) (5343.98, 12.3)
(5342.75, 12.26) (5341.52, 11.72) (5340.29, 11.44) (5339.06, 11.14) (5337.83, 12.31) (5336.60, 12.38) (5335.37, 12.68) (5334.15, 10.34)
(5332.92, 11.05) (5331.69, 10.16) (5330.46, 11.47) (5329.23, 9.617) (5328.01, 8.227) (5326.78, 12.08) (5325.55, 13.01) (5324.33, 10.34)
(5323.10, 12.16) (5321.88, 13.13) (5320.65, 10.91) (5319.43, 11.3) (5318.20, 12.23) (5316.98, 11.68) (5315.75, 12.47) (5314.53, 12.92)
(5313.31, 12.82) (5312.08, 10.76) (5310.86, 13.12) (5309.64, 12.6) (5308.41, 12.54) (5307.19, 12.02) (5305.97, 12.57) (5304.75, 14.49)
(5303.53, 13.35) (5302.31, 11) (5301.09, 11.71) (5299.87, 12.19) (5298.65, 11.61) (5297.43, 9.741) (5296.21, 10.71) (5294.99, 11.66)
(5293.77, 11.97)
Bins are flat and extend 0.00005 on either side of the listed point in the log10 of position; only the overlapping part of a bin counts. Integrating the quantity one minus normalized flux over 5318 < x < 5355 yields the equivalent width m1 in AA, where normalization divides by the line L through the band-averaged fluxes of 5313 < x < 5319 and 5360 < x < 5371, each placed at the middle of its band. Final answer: 1.2 AA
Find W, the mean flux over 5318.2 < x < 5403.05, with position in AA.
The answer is 11.5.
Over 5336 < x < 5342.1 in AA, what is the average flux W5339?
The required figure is 11.8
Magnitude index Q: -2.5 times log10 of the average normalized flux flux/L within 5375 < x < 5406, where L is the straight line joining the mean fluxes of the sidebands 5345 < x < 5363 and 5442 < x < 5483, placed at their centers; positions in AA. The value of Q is 0.02 mag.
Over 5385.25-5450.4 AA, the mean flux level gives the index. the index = 11.2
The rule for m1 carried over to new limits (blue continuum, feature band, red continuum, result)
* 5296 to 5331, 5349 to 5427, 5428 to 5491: 2.2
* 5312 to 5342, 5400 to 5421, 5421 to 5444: 1.2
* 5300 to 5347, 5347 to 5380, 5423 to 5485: 0.6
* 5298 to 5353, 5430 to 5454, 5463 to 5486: 0.8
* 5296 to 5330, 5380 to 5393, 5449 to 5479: -0.3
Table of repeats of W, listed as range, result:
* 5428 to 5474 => 11.6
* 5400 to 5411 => 10.6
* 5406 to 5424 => 11.1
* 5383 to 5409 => 11.2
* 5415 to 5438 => 11.4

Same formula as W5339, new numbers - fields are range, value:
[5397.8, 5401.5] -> 10.9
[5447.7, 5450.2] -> 12.3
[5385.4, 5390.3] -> 12.2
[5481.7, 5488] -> 11.8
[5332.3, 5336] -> 11.4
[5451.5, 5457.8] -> 11.4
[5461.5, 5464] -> 12.2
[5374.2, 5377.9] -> 13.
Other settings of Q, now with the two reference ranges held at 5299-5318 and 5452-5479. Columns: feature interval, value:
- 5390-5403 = 0.127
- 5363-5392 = 0.036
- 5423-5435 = 0.068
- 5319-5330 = 0.106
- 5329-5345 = 0.073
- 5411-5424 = 0.068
